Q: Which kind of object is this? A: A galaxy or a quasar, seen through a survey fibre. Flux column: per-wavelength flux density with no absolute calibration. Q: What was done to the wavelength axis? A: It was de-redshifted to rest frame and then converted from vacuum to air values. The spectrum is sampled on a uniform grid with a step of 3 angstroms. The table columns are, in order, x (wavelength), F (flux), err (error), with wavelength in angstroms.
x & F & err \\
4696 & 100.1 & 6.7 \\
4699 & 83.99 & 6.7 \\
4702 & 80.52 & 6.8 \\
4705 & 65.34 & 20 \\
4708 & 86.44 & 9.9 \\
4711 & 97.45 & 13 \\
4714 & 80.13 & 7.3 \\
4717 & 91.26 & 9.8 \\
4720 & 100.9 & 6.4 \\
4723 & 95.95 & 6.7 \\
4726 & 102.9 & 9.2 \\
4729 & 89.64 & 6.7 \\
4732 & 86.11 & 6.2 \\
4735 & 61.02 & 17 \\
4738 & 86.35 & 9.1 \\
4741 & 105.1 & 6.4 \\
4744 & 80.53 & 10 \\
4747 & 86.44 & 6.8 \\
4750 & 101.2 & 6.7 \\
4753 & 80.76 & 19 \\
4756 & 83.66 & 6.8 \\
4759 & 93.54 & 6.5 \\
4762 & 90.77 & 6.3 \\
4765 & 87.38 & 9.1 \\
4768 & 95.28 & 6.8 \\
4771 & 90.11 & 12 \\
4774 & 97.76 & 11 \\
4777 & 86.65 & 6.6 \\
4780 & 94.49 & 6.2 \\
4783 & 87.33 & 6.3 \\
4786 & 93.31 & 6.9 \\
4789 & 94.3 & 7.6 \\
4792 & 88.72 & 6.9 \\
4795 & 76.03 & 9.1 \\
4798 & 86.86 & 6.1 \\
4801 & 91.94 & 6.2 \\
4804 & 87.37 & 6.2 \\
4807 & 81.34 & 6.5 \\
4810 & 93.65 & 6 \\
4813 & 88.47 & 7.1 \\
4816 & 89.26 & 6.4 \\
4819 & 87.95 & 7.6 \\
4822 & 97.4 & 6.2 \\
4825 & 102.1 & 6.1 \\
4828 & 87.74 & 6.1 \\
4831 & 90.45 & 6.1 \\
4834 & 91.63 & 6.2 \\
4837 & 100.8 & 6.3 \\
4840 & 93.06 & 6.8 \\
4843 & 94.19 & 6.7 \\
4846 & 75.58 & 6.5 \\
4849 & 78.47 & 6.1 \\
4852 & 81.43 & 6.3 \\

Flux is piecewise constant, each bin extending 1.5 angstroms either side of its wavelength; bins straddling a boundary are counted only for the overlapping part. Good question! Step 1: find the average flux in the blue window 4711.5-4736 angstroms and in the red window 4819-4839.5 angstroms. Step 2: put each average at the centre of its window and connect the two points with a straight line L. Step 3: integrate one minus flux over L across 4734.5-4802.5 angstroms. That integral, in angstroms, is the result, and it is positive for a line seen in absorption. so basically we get 1.8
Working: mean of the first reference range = 89.4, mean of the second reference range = 94.4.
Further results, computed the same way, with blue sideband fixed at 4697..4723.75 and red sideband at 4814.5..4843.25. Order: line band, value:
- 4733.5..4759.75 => 0.8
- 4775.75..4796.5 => 0.5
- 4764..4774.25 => -0.2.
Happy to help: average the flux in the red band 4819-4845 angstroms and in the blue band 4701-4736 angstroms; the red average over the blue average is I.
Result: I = 1.1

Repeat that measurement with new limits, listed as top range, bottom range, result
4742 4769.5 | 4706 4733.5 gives 0.97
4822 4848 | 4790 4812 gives 1.06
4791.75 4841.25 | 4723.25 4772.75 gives 1.01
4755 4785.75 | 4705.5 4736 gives 1.02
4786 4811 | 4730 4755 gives 1.02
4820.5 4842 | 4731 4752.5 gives 1.10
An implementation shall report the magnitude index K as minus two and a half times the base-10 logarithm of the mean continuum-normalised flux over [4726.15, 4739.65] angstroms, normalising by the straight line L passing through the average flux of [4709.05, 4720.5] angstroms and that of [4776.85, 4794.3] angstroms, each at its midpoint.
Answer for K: 0.10 mag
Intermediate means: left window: 91.5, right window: 90.4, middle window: 83.3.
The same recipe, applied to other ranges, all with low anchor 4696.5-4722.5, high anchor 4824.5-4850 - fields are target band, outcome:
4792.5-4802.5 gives 0.05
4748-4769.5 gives -0.03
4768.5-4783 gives -0.04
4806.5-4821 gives 0.01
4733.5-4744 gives 0.05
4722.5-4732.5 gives -0.08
